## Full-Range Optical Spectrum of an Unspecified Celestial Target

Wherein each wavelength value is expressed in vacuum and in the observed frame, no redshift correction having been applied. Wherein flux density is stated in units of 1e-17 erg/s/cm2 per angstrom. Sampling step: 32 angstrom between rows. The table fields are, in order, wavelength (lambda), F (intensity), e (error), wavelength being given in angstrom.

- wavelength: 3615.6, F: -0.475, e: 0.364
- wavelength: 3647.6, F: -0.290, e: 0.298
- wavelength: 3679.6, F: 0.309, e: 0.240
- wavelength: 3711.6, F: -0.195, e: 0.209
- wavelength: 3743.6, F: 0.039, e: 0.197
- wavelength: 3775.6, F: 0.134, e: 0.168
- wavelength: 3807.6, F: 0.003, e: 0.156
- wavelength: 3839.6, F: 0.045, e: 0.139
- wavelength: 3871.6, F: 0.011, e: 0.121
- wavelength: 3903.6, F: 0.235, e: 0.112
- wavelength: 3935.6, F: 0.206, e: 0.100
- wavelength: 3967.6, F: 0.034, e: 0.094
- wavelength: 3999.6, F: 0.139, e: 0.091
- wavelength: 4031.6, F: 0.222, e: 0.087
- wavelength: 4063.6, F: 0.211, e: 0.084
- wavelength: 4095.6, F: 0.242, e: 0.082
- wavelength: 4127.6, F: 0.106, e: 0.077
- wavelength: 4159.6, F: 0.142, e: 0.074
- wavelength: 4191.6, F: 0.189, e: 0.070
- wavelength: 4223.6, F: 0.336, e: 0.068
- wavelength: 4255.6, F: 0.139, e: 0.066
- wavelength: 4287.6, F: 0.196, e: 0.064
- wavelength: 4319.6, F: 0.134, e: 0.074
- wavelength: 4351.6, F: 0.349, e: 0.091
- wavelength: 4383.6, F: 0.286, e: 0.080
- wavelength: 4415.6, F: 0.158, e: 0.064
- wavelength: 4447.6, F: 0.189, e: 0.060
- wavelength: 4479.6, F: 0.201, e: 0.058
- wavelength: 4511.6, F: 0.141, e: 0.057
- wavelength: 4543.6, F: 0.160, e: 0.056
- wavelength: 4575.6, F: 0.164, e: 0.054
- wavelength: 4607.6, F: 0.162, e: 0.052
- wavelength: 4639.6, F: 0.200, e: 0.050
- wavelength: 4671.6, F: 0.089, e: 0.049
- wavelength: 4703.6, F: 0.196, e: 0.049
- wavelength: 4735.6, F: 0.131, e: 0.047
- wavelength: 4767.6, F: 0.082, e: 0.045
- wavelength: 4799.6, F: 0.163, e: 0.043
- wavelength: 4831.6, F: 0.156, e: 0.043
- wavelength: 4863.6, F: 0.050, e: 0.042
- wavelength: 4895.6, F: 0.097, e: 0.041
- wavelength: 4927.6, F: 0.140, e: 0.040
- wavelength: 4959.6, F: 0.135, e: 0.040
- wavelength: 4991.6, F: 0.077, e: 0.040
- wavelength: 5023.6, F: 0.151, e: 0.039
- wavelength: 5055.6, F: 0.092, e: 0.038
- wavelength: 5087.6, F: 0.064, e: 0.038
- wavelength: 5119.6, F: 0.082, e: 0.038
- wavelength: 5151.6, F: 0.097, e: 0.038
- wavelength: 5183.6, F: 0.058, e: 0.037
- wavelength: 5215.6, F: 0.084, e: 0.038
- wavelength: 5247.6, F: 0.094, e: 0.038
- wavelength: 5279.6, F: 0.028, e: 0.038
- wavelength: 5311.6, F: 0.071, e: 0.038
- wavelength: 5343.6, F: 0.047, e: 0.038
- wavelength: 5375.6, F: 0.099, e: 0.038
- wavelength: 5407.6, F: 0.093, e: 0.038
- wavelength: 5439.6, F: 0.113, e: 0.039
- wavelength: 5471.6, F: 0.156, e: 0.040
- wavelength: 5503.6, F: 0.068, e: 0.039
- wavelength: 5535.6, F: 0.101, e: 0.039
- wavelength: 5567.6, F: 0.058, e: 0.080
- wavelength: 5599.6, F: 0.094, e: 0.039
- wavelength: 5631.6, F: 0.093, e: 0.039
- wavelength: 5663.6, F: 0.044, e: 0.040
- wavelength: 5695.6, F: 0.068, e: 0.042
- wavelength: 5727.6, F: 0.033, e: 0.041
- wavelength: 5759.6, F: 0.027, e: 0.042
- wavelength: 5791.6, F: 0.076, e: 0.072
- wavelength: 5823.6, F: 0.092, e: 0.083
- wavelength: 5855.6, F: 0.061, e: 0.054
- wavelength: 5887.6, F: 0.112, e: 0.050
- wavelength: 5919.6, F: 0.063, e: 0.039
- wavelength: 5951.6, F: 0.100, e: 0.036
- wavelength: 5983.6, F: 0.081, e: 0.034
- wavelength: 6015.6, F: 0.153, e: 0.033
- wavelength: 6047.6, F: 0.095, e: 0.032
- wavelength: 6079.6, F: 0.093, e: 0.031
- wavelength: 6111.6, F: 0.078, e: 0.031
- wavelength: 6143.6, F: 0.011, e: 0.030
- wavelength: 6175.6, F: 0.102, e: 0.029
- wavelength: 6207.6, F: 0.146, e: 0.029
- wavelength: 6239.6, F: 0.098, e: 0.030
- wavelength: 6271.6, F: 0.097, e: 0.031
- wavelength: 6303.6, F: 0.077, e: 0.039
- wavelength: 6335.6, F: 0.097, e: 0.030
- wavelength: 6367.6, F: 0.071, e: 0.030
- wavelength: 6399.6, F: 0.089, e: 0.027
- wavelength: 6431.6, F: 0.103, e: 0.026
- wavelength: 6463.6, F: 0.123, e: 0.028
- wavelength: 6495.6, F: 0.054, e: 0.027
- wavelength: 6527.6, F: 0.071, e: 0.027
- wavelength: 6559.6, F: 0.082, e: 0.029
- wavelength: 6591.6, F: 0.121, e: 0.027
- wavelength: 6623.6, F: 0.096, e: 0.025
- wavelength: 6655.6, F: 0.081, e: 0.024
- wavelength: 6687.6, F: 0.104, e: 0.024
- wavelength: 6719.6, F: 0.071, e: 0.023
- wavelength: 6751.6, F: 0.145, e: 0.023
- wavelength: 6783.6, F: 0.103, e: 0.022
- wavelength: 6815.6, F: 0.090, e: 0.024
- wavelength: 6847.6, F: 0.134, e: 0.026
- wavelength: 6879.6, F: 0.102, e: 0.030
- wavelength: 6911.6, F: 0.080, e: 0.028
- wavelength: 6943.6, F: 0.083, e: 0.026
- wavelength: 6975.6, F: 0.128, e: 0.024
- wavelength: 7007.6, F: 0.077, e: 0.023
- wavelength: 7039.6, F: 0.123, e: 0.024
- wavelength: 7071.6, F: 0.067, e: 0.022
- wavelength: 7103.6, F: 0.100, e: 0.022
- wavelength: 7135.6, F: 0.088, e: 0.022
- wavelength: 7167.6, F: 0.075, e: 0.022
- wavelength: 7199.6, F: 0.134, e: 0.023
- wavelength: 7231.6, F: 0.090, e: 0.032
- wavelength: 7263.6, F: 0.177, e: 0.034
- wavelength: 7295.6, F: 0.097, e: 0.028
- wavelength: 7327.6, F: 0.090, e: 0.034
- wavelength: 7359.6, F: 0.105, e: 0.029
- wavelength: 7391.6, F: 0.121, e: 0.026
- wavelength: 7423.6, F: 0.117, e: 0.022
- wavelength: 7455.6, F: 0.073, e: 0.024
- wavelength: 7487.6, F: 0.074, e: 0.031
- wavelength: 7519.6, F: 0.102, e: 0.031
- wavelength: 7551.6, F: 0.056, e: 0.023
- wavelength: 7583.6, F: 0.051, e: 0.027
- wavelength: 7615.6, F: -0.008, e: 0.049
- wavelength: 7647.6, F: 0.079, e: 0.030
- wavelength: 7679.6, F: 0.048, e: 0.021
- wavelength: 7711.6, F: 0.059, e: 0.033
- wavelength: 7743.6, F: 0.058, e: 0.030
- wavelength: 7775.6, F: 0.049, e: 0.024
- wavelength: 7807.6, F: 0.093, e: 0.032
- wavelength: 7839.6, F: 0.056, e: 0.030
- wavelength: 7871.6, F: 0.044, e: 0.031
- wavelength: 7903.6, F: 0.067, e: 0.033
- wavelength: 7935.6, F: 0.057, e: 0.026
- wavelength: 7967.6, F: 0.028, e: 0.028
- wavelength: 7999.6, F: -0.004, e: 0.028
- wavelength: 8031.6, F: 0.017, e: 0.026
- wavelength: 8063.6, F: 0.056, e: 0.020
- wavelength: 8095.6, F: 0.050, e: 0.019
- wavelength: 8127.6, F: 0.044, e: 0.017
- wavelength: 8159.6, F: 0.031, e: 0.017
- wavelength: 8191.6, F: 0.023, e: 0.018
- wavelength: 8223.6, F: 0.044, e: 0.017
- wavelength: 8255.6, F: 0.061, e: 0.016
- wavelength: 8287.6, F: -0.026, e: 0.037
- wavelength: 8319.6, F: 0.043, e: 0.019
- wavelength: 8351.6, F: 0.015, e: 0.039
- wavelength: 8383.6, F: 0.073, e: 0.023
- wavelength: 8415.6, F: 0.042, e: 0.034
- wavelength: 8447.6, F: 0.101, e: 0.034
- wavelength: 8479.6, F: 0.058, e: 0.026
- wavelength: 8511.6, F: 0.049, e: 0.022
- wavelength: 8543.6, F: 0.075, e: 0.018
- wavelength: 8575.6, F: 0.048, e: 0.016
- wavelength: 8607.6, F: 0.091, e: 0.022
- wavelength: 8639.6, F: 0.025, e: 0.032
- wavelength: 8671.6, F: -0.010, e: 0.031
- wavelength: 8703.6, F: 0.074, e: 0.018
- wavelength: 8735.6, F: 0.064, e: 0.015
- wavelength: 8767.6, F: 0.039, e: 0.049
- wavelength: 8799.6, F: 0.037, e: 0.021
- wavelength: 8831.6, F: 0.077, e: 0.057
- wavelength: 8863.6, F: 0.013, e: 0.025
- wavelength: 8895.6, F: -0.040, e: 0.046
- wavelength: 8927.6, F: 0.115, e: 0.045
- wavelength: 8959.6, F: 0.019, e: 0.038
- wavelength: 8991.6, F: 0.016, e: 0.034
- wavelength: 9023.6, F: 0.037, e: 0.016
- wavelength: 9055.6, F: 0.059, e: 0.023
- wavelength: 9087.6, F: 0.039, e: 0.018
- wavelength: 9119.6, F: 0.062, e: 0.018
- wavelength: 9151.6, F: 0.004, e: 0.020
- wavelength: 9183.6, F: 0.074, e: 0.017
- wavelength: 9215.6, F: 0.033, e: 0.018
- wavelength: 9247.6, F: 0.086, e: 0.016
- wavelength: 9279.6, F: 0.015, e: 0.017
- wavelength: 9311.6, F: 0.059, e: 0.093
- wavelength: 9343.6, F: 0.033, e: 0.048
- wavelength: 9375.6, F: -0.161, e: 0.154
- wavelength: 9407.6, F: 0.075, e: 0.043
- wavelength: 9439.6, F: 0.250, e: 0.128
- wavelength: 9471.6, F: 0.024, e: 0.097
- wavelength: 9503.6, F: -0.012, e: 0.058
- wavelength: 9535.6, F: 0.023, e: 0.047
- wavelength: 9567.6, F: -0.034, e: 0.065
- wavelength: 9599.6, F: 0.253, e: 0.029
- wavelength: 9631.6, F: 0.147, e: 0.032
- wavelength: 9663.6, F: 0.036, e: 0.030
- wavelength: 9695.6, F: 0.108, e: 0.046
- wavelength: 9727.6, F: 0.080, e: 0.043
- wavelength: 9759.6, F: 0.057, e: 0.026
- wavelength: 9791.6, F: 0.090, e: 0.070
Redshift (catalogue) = 1.58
